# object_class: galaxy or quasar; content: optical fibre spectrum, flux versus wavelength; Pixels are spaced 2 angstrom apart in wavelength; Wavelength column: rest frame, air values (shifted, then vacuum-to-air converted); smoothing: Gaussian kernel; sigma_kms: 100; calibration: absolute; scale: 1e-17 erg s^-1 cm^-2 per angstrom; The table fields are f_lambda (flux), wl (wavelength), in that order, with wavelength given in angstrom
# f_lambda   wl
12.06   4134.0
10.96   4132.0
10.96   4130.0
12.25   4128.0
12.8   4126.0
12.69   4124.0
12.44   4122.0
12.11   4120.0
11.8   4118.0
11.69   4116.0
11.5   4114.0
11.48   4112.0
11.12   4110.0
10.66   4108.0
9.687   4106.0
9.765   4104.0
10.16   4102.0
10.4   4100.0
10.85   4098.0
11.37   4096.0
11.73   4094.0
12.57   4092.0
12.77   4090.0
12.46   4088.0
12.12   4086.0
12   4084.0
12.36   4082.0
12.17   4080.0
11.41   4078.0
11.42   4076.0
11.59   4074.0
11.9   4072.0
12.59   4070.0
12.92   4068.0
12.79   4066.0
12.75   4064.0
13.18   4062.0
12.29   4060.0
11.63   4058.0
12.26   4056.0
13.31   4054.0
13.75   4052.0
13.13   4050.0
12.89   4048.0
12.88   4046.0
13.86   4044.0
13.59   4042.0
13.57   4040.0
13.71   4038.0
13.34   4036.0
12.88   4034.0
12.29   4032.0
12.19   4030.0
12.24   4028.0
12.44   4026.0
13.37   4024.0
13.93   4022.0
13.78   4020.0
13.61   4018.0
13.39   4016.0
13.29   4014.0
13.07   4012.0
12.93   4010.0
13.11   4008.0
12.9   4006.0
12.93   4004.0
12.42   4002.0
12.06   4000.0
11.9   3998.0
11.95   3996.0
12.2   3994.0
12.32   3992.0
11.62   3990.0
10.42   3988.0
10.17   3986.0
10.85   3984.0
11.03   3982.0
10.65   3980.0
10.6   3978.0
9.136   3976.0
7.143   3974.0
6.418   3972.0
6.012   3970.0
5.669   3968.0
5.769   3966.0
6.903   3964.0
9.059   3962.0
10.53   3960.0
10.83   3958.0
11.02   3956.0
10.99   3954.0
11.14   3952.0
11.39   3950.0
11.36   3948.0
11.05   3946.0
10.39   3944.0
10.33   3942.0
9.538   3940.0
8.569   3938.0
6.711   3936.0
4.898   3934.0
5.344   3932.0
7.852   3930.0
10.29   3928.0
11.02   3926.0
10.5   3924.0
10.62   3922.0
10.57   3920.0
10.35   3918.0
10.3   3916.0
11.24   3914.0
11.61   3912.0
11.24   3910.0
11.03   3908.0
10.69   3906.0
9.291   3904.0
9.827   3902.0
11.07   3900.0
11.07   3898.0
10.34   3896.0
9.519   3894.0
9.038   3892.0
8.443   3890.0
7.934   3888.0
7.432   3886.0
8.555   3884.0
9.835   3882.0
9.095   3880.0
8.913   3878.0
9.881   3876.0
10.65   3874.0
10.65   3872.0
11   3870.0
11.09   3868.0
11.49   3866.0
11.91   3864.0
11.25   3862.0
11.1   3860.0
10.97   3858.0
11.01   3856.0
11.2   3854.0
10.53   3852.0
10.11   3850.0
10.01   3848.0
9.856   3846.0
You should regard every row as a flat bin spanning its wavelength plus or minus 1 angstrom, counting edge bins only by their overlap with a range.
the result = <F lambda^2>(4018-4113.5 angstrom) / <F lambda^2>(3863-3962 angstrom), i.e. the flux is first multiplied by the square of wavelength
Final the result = 1.3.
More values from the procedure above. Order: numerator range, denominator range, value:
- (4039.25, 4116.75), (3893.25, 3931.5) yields 1.26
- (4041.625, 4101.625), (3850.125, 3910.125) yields 1.33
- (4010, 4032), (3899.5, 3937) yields 1.42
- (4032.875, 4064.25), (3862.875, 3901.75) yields 1.44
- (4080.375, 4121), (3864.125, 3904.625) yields 1.30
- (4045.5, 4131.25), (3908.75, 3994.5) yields 1.33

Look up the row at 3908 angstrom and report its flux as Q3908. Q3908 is 11.03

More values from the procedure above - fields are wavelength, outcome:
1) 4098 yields 10.85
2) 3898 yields 11.07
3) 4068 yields 12.92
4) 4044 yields 13.86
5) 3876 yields 9.881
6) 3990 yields 11.62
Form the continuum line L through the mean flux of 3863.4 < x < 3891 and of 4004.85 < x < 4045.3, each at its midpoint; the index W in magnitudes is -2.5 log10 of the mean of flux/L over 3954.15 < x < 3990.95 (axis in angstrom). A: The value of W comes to 0.29 mag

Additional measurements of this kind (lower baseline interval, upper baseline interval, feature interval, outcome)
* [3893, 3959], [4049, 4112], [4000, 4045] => -0.17 mag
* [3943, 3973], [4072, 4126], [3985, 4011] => -0.21 mag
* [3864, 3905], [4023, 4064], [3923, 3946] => 0.22 mag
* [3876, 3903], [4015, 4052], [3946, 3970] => 0.18 mag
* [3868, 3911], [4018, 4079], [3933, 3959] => 0.11 mag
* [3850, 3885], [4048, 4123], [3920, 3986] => 0.20 mag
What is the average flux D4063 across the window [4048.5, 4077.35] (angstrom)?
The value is 12.5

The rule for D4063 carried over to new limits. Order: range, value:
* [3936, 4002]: 9.96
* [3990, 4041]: 12.8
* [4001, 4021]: 13.1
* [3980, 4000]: 11.4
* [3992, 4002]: 12.1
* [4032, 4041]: 13.3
